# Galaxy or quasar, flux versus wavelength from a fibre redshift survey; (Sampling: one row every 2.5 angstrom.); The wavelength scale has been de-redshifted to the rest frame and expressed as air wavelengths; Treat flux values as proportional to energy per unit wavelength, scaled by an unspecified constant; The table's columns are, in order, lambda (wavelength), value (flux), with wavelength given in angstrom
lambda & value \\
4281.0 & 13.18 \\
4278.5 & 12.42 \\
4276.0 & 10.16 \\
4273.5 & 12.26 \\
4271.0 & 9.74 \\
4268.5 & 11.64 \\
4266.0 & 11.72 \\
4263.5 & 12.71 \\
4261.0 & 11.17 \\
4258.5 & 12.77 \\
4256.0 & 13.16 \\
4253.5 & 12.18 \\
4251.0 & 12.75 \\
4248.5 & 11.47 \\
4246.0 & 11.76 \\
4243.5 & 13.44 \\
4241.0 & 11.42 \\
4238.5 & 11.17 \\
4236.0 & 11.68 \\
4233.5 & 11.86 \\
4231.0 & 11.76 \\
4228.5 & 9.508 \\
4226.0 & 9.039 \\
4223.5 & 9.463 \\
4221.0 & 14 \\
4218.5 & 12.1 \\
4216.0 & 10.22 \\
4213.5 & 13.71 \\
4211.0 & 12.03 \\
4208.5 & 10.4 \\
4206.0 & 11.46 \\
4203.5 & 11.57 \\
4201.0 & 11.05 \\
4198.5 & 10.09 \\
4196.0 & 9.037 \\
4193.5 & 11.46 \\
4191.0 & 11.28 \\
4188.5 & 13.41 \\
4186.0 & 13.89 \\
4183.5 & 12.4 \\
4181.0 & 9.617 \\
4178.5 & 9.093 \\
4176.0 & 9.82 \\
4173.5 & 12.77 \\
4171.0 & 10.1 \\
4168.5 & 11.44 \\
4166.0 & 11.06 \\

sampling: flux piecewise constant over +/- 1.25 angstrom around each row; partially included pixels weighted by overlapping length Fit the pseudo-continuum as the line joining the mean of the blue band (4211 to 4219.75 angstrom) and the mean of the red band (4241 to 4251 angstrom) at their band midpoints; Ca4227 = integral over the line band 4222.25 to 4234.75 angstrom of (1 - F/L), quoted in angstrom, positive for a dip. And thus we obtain 1.8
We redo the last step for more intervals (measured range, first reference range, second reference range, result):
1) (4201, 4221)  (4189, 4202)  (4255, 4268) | -1.2 angstrom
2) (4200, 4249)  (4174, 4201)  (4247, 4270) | 0.7 angstrom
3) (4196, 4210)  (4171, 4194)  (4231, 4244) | 1.0 angstrom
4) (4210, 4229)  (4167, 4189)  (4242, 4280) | 0.5 angstrom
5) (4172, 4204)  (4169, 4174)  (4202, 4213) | 0.5 angstrom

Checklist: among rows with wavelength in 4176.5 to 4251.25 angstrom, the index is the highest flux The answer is 14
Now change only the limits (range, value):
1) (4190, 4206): 11.57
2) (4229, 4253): 13.44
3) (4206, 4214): 13.71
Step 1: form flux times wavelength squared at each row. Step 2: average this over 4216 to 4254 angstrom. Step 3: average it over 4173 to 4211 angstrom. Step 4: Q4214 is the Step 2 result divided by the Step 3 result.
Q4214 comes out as 1.05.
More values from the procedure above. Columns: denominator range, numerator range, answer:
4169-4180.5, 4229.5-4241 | 1.14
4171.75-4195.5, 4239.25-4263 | 1.11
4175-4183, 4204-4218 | 1.20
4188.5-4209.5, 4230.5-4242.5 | 1.08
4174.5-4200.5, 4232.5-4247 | 1.11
